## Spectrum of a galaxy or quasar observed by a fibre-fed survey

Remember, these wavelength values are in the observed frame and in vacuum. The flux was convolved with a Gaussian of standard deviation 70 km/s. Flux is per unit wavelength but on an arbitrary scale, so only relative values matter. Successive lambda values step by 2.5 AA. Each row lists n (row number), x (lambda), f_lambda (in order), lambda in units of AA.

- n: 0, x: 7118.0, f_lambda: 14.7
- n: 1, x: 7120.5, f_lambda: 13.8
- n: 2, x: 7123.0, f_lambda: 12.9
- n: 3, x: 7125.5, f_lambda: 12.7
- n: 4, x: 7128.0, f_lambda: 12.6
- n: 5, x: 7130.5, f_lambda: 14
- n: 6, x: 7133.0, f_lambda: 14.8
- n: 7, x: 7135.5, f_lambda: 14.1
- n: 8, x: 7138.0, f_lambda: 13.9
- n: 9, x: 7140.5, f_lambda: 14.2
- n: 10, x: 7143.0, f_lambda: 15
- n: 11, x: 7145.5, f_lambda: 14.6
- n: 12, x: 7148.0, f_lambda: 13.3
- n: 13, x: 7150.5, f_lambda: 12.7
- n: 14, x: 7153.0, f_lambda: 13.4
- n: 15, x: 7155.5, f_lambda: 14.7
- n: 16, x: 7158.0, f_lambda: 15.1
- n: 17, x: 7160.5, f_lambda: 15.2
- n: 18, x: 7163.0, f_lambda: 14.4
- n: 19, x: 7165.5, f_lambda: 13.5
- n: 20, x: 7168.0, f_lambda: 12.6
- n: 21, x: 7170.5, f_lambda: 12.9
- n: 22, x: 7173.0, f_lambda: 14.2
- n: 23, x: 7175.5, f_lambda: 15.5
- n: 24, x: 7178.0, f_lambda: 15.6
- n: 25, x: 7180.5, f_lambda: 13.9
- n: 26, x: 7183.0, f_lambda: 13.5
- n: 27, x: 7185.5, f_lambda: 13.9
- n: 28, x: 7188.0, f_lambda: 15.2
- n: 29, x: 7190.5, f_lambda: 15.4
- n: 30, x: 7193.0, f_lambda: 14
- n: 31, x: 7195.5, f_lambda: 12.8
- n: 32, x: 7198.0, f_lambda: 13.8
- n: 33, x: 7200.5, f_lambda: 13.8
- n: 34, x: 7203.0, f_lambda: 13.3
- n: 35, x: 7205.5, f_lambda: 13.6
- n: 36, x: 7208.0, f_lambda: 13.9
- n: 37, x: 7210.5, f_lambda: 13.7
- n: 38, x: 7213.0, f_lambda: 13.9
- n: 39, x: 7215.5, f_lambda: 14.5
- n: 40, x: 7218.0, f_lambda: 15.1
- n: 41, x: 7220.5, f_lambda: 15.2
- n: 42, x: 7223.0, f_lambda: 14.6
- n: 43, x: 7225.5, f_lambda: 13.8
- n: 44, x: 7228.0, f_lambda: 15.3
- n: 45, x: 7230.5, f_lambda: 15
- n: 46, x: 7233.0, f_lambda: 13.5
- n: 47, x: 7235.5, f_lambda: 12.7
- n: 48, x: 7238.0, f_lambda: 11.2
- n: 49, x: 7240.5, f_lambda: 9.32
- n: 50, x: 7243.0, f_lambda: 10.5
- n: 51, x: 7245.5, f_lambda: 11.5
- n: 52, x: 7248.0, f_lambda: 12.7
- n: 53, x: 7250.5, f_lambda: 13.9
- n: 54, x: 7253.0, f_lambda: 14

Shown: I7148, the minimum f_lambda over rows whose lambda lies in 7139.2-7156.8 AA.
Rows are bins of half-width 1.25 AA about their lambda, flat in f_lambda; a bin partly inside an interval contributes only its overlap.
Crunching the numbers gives 12.7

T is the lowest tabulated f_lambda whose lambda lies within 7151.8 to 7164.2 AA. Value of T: 13.4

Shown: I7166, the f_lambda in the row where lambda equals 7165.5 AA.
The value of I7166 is 13.5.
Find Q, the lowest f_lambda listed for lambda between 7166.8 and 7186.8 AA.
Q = 12.6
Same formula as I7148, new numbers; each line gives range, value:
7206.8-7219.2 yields 13.7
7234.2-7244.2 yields 9.32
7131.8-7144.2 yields 13.9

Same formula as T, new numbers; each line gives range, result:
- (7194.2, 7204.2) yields 12.8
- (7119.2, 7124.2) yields 12.9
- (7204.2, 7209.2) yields 13.6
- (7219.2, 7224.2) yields 14.6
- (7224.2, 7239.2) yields 11.2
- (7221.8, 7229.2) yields 13.8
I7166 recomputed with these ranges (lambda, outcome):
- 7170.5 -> 12.9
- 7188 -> 15.2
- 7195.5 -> 12.8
